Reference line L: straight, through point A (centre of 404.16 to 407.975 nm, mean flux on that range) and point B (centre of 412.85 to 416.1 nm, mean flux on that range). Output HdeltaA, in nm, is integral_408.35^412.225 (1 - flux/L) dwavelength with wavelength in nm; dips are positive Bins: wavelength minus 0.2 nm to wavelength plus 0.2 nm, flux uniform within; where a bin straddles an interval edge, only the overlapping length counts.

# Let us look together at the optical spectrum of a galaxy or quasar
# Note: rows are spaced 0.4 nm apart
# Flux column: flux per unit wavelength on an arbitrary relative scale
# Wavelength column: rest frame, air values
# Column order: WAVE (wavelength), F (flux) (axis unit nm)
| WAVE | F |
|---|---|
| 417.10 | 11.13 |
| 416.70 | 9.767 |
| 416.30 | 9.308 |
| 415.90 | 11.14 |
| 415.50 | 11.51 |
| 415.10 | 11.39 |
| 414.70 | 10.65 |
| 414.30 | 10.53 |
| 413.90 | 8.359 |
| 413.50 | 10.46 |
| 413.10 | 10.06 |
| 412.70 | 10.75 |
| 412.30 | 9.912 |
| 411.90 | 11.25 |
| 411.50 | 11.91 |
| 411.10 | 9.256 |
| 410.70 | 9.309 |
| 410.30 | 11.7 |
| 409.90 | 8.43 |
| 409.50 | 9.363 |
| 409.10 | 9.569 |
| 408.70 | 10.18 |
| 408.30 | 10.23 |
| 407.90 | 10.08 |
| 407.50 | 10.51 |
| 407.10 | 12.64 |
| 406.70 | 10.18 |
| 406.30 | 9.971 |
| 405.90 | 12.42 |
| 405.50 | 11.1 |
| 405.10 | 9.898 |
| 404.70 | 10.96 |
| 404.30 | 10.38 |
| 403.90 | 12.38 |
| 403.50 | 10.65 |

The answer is 0.21 nm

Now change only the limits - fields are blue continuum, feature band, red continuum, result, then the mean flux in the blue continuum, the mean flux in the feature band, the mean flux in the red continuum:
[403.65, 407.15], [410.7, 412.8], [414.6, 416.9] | 0.06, 11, 10.5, 10.6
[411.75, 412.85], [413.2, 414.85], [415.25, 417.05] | 0.09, 10.6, 9.98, 10.5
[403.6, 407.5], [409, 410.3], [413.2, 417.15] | 0.16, 11.1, 9.48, 10.4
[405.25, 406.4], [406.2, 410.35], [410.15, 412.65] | 0.27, 11.2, 10.2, 10.5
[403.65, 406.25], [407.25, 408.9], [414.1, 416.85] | 0.10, 11.1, 10.3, 10.6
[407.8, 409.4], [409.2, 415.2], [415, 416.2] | 0.22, 9.97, 10.2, 11.2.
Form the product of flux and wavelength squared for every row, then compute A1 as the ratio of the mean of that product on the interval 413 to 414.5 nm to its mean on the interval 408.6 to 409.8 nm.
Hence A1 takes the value 1.05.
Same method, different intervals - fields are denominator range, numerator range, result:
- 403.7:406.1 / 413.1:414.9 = 0.93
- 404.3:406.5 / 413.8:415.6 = 1.02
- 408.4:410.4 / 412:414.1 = 1.04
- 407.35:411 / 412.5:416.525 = 1.08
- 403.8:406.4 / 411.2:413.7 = 1.00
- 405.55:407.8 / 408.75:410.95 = 0.89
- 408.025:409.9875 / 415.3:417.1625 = 1.13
